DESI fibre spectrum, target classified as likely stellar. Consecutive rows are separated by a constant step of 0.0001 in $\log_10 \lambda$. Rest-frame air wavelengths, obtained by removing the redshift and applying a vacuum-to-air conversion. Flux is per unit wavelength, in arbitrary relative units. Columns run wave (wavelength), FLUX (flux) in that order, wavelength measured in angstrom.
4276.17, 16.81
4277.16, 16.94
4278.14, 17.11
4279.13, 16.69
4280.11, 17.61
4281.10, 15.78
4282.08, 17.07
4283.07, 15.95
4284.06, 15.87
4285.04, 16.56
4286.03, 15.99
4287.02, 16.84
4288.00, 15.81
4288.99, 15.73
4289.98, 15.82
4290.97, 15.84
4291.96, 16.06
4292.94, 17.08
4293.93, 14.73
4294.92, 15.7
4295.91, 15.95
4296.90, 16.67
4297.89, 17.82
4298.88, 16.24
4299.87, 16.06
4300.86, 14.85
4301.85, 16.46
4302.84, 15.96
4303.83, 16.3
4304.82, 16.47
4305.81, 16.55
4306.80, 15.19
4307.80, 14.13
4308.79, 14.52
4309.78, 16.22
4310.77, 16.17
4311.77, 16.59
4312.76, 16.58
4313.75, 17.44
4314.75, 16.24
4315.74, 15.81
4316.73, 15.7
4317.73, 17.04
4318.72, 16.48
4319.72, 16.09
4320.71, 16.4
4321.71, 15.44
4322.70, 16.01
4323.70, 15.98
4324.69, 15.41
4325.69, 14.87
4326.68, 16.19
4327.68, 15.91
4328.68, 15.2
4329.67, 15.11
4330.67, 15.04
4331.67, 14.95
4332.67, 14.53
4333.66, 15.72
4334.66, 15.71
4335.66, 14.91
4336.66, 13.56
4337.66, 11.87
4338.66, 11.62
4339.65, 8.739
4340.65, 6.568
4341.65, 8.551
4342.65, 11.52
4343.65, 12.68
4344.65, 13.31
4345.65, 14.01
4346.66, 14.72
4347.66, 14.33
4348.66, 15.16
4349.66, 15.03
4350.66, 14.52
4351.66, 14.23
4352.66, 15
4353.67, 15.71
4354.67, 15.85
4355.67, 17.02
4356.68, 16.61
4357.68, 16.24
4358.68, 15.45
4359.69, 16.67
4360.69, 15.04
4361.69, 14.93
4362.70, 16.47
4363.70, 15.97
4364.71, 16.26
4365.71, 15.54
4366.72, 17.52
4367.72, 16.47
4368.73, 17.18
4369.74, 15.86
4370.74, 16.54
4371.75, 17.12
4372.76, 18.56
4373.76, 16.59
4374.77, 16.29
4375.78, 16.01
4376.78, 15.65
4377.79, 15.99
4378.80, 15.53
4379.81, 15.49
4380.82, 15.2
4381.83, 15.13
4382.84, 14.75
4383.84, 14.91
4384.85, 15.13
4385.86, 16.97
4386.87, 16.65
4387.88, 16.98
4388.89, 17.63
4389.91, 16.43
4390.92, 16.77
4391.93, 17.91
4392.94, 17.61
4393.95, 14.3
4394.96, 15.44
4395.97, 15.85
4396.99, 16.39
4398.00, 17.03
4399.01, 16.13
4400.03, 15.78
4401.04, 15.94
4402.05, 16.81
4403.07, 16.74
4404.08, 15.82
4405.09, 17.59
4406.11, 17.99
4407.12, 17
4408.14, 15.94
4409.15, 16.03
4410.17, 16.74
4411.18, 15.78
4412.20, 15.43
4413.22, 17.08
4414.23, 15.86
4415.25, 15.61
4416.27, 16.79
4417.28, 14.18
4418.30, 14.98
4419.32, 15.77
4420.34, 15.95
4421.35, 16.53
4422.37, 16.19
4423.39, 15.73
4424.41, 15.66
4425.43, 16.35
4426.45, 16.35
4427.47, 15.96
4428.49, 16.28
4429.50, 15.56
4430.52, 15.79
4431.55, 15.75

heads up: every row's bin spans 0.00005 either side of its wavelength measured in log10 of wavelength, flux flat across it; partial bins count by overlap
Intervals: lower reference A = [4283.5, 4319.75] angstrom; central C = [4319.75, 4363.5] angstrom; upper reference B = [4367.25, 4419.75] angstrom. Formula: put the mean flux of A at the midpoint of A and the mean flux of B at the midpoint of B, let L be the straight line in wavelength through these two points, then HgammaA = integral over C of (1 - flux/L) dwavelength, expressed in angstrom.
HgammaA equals 4.45 angstrom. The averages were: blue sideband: 16.1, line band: 14.5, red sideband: 16.2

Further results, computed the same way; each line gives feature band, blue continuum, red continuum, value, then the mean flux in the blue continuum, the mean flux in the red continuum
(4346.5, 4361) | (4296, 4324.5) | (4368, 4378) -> 0.9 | 16.1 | 16.6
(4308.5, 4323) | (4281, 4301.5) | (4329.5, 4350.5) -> -1.5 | 16.1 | 13.2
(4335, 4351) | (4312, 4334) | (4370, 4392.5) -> 3.4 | 15.8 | 16.3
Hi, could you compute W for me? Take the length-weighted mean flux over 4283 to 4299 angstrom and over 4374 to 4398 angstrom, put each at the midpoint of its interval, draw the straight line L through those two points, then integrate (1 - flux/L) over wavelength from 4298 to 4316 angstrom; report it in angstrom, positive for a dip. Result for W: 0.1 angstrom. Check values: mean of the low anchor 16.2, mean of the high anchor 16.1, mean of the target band 16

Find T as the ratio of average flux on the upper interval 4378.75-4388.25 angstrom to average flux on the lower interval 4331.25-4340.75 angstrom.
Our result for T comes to 1.2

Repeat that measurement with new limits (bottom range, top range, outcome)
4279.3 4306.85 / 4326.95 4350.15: 0.83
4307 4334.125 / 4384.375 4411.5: 1.05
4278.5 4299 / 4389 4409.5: 1.01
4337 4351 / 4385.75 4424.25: 1.32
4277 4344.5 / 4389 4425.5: 1.06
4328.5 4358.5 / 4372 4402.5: 1.16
